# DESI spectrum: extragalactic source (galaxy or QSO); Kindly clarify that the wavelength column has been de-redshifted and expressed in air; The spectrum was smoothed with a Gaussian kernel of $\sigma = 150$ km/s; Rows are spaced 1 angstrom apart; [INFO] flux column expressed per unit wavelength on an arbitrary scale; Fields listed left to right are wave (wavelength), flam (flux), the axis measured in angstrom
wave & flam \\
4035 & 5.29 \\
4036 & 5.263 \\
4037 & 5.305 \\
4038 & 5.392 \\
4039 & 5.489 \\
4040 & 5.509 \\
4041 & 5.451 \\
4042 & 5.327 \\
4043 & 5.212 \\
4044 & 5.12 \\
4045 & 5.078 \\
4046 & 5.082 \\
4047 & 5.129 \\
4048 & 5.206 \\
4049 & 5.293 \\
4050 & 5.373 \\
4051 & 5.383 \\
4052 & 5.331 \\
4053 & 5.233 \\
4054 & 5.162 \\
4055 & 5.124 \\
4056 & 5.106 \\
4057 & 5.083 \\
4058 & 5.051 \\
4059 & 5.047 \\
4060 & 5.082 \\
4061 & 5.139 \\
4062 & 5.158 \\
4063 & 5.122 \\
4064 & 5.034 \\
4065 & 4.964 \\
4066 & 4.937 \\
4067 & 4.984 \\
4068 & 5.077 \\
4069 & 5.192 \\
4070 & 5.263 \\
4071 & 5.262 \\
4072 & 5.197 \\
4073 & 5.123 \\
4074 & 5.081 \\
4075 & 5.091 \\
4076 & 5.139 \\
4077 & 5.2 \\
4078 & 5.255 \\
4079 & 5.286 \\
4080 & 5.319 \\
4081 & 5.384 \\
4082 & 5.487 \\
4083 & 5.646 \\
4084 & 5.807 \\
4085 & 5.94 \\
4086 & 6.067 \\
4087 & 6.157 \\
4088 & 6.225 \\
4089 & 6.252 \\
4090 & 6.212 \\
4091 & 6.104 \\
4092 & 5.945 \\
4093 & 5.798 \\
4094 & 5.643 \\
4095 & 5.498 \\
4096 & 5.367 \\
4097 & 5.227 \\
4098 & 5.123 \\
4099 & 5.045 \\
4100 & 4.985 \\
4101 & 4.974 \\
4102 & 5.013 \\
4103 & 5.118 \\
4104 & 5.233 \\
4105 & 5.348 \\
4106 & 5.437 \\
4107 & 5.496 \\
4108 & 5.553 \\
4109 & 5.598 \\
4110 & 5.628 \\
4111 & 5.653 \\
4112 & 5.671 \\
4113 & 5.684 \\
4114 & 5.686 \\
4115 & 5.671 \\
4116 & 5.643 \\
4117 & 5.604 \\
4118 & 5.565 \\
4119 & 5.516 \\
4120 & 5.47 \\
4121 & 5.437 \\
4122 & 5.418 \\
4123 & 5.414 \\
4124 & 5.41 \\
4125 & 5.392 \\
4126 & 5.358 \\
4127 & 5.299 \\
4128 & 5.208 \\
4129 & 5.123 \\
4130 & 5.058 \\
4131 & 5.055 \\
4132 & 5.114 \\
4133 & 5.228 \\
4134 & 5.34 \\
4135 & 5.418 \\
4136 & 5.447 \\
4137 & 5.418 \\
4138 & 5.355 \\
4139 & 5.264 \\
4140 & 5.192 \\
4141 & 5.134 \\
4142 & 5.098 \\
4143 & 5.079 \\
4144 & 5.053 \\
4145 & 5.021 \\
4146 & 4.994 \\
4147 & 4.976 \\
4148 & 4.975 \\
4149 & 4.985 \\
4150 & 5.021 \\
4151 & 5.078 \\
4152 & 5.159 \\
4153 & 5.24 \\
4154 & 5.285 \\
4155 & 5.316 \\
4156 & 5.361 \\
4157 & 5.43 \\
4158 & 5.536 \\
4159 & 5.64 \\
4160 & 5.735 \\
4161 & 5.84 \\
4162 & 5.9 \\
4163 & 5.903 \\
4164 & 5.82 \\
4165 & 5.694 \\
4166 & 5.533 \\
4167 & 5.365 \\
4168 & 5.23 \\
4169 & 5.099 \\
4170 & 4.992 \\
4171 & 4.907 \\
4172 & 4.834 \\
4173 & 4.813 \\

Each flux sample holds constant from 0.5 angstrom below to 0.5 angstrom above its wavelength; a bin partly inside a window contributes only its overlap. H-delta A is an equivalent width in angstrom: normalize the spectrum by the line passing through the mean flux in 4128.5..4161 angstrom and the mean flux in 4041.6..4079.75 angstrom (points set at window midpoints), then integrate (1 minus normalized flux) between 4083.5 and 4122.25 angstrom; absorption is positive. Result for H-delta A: -2.9 angstrom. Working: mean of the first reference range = 5.16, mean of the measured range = 5.59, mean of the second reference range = 5.23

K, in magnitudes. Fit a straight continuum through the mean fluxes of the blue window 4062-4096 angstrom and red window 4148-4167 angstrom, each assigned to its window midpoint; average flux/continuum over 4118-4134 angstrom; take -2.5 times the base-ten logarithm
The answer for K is 0.03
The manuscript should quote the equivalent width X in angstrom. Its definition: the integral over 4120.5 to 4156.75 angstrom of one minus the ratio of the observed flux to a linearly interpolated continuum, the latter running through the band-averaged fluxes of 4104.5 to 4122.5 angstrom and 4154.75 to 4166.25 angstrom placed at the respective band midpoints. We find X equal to 2.5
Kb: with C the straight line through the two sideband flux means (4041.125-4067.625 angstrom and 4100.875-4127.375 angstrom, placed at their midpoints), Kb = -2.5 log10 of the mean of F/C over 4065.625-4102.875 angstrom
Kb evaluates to -0.027 mag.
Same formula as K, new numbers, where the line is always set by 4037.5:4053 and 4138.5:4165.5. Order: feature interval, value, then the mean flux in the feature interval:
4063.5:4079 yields 0.04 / 5.13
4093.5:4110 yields 0.00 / 5.3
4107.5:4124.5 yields -0.05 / 5.57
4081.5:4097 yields -0.11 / 5.86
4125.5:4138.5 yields 0.01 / 5.26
